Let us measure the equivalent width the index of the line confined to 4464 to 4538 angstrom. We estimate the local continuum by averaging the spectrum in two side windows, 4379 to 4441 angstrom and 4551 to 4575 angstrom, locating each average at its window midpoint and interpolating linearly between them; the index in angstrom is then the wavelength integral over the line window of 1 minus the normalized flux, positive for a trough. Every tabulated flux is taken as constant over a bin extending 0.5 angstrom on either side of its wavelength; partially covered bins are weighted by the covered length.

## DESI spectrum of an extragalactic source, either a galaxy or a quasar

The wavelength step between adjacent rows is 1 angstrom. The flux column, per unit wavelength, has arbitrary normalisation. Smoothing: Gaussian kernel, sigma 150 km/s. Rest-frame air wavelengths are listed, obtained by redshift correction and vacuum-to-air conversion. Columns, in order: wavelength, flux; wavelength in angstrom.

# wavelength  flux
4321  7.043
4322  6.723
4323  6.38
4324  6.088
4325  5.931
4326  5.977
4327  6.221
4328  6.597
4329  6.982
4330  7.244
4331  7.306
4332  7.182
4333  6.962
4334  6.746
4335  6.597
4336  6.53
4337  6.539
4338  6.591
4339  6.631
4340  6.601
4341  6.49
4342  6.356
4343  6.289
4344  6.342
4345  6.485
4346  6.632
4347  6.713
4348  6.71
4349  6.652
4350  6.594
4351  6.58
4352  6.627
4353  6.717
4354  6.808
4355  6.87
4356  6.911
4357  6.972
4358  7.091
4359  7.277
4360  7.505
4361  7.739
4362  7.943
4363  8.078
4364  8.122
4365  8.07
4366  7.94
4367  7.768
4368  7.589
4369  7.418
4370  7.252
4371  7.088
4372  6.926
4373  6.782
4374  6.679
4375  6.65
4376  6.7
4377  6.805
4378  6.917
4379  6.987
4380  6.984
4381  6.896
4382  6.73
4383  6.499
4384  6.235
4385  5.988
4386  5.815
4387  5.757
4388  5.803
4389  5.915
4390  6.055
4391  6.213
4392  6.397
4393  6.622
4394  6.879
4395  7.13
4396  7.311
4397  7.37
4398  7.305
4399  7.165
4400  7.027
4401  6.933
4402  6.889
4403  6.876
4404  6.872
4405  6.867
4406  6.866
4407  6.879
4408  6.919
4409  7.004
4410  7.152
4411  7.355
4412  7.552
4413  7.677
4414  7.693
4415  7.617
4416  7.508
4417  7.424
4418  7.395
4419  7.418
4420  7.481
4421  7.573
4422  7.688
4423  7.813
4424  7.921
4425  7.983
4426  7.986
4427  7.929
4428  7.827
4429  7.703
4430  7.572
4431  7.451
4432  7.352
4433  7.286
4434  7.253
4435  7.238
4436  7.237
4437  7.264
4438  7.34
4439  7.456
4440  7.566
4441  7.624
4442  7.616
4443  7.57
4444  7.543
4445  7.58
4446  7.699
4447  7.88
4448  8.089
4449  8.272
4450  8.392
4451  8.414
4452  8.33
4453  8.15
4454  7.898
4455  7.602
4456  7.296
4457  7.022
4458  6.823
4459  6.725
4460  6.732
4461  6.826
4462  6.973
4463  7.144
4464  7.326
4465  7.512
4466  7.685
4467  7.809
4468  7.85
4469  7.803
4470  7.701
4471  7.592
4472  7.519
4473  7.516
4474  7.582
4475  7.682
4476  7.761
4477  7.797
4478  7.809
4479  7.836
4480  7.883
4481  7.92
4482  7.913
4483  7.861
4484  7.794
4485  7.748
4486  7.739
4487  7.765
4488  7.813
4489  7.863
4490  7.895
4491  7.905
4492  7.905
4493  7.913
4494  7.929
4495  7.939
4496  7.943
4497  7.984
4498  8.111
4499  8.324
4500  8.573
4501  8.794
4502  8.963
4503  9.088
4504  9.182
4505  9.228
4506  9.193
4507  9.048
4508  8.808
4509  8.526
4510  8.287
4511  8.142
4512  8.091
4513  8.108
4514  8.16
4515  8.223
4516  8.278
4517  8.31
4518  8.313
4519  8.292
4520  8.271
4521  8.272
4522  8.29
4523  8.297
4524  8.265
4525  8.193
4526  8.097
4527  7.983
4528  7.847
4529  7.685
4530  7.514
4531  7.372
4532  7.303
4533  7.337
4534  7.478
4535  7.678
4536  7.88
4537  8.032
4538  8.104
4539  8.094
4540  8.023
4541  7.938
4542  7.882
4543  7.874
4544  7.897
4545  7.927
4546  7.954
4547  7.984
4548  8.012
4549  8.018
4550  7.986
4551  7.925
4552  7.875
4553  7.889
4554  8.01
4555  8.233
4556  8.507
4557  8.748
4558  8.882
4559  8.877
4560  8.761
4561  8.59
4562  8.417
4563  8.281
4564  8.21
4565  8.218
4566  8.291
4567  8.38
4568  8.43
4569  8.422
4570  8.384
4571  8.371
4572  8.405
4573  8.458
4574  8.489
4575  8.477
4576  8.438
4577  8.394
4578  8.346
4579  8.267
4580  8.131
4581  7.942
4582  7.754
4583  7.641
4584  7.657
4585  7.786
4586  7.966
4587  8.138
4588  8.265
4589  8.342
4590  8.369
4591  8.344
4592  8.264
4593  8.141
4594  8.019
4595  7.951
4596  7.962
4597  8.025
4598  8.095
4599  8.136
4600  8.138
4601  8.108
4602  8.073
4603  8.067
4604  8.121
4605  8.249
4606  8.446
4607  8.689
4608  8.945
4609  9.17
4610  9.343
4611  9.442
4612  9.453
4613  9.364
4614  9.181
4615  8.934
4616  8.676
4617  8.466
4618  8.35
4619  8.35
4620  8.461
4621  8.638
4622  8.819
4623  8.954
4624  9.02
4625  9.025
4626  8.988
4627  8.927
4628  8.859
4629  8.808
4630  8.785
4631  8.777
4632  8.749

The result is -1.6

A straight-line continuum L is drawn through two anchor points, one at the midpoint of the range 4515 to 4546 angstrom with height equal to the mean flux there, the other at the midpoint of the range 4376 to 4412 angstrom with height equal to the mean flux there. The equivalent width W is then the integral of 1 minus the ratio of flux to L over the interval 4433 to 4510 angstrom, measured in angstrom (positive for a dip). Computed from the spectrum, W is -4.2 angstrom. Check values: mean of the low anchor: 6.74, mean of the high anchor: 7.96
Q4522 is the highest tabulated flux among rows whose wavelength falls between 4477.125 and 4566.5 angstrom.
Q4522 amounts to 9.228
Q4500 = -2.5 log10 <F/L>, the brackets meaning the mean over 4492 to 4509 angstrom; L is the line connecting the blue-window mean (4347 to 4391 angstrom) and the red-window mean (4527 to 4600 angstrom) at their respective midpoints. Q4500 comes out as -0.110 mag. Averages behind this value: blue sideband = 6.91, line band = 8.54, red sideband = 8.11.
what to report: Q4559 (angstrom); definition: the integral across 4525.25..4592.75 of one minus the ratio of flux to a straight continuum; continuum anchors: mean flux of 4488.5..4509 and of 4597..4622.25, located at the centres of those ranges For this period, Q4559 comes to 3.32 angstrom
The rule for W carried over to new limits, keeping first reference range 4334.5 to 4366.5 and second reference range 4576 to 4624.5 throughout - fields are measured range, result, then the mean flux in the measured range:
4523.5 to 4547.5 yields 0.5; 7.85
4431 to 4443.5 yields 0.1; 7.4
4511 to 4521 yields -0.4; 8.23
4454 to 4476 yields 0.6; 7.39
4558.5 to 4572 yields -0.4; 8.43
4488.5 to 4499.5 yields -0.3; 7.97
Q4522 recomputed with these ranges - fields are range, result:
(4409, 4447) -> 7.986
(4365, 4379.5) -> 8.07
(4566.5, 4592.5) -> 8.489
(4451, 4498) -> 8.414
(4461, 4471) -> 7.85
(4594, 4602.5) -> 8.138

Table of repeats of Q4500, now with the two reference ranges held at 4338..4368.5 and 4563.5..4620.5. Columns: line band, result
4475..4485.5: -0.01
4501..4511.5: -0.12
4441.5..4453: -0.06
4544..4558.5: 0.00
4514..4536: 0.00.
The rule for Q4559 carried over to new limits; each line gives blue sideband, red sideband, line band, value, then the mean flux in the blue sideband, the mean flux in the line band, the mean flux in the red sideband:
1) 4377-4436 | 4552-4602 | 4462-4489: -0.5 angstrom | 7.08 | 7.7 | 8.25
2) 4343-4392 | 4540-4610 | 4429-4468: -0.7 angstrom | 6.86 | 7.52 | 8.23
